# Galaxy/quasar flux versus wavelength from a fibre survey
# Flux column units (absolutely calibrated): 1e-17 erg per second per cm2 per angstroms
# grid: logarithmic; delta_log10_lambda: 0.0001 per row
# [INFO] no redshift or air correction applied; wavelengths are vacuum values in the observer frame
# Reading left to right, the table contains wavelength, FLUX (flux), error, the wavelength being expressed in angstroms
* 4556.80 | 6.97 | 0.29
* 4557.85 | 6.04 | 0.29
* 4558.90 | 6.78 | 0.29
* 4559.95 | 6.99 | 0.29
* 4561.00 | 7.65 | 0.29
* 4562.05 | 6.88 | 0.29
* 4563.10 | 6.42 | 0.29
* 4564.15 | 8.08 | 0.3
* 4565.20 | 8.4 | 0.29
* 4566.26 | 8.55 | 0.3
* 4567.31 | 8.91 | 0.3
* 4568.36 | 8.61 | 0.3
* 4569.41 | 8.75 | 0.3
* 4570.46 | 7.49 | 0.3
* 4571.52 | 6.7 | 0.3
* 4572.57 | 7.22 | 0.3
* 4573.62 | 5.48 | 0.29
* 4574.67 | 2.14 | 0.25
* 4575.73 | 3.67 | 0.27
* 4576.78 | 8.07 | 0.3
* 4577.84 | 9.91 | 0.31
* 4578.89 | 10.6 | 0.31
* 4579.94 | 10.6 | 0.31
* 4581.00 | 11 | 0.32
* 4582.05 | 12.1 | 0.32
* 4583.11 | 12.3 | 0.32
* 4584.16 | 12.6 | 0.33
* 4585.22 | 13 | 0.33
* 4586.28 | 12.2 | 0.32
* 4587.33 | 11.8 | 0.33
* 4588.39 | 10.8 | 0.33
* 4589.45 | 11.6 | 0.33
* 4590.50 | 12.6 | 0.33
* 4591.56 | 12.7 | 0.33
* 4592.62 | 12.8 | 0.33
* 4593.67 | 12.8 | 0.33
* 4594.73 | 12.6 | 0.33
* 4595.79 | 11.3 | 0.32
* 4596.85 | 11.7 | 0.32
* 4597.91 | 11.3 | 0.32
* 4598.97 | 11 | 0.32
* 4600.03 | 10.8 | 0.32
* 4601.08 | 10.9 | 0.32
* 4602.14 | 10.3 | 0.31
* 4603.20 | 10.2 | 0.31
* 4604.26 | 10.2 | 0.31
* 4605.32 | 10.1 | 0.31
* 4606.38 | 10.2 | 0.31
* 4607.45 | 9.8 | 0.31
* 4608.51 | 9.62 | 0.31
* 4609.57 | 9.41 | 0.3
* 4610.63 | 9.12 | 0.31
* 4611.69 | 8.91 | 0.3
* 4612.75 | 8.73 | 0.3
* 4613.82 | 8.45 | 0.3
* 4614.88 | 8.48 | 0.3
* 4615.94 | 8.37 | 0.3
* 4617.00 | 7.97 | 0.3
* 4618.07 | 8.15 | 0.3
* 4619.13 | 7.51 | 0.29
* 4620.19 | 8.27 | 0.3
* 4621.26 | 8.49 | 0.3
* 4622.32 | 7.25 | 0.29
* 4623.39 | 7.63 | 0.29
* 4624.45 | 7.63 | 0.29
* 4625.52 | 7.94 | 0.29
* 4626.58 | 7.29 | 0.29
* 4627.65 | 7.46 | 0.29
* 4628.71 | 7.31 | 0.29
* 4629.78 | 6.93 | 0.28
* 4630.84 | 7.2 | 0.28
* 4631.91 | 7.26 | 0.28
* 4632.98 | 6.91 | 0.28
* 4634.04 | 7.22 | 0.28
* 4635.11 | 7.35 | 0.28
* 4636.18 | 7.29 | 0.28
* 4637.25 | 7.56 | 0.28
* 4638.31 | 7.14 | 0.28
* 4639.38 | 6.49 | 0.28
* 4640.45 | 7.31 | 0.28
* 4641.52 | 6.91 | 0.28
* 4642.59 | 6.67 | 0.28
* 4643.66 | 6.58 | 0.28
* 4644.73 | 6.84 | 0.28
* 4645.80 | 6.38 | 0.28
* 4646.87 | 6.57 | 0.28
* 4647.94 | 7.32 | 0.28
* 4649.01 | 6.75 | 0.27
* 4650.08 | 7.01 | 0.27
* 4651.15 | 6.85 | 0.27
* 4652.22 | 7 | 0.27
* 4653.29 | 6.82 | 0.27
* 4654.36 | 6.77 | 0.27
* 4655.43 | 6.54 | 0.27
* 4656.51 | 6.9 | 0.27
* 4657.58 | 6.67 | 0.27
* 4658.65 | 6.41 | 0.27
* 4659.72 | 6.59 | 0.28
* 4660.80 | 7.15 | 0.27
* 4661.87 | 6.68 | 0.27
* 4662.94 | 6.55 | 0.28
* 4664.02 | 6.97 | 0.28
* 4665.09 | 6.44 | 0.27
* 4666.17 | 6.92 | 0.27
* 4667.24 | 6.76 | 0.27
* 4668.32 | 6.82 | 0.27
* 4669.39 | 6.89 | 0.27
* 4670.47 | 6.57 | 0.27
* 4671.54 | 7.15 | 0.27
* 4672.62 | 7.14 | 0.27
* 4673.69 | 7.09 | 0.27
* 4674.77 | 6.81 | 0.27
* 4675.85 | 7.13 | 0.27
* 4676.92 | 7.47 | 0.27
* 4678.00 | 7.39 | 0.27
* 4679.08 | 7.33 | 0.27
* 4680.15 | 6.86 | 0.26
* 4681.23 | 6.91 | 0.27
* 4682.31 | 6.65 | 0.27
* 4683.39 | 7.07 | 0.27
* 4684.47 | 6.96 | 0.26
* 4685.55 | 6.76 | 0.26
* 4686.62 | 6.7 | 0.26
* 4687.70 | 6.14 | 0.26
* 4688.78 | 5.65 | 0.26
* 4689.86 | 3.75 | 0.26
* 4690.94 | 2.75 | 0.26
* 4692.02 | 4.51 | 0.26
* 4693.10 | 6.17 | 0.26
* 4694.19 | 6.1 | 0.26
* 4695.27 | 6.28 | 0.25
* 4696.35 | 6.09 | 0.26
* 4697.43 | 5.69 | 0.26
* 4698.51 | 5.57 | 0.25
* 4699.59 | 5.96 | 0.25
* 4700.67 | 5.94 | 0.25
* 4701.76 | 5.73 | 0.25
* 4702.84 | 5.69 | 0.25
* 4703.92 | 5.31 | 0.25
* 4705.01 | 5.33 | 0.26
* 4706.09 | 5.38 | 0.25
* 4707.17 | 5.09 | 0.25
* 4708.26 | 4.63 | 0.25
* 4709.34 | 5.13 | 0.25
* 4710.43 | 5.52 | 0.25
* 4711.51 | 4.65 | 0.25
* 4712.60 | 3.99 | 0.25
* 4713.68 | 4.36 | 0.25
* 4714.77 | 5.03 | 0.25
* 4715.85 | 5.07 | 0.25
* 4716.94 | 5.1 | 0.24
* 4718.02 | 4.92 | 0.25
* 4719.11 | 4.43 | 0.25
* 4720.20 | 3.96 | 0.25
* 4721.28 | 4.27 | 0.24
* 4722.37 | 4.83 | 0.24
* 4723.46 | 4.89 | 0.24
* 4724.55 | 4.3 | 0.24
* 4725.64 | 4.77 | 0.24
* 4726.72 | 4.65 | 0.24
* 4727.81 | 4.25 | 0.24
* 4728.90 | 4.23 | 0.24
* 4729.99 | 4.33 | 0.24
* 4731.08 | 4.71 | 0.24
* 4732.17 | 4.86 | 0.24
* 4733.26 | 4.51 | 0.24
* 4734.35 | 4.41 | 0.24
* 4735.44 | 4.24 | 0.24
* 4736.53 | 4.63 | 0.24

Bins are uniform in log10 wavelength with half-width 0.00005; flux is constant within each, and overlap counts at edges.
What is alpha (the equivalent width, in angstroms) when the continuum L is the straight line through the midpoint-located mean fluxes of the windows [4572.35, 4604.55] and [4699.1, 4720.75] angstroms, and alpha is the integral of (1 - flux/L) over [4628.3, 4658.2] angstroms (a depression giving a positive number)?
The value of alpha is 4.2 angstroms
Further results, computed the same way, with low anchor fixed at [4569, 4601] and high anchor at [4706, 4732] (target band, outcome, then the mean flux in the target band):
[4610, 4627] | 1.40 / 8.15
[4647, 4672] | 1.22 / 6.8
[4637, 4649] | 1.51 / 6.87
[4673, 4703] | -1.05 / 6.19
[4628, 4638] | 1.26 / 7.23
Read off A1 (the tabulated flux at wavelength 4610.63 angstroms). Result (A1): 9.12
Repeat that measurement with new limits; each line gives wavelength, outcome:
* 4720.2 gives 3.96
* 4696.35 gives 6.09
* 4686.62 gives 6.7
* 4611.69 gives 8.91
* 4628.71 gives 7.31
